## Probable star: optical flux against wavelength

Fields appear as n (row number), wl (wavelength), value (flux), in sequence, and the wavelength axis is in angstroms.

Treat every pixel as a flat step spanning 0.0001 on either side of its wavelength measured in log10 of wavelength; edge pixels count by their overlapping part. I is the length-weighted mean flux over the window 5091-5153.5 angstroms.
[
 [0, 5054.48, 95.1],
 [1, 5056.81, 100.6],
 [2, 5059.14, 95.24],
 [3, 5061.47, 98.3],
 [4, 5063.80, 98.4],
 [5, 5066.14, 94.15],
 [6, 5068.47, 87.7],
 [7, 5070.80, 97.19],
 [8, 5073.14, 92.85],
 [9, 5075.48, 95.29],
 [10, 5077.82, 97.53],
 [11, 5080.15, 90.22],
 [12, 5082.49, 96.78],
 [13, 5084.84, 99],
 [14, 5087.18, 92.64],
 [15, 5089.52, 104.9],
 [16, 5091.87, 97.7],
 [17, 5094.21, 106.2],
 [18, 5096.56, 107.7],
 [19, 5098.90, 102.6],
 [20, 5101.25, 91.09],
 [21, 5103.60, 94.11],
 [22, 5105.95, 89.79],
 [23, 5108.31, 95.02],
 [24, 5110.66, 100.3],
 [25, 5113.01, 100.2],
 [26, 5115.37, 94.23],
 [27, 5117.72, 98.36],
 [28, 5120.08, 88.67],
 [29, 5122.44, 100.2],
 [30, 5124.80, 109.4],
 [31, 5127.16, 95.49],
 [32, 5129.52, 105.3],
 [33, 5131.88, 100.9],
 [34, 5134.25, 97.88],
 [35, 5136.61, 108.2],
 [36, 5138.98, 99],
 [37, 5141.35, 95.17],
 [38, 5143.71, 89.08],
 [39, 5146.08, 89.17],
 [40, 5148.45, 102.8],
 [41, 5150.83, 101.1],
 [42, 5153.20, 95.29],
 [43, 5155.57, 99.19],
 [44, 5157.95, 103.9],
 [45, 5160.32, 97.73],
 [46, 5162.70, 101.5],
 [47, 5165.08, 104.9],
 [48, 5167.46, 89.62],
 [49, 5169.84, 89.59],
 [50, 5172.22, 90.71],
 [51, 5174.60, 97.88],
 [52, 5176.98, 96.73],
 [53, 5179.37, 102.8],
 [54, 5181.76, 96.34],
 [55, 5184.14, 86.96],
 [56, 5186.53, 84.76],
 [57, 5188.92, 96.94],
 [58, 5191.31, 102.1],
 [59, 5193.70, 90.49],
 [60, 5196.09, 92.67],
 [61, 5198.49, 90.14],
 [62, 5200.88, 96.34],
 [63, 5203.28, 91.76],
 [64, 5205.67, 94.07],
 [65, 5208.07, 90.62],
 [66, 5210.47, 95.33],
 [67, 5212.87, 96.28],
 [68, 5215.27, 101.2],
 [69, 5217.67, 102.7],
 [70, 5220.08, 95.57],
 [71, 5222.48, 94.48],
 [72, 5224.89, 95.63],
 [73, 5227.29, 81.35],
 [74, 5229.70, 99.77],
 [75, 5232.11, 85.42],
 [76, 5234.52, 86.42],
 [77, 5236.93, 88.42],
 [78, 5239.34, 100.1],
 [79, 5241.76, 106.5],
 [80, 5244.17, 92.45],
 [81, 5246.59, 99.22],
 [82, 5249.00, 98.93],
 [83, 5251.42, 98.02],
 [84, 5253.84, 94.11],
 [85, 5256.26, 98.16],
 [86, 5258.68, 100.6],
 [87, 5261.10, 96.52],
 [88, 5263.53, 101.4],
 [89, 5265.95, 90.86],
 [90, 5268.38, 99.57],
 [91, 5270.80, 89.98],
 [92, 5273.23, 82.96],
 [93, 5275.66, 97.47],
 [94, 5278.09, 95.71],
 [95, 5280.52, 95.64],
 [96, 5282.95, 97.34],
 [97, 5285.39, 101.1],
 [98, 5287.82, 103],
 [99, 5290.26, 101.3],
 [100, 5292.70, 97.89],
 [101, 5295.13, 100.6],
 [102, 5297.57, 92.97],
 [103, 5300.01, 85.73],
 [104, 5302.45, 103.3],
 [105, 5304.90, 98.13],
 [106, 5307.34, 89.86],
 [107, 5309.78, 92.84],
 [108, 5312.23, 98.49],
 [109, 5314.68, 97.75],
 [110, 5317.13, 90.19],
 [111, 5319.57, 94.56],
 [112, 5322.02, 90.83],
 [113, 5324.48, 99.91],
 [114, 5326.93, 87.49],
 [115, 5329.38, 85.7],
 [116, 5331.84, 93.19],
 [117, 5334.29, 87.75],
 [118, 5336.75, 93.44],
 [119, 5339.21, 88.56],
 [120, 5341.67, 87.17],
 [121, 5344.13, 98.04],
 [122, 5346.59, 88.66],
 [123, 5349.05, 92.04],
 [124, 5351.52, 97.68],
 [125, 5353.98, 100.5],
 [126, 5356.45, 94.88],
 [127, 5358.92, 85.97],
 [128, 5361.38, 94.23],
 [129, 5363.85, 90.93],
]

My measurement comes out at 98.4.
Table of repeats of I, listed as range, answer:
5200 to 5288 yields 95.5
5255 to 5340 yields 94.9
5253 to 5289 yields 96.3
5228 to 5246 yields 93.9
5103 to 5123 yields 95.5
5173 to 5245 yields 94.4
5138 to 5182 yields 97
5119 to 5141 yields 100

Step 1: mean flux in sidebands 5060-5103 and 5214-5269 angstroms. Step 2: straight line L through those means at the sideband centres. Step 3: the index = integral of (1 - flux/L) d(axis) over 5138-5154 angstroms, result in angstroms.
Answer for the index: 0.1 angstroms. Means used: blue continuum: 97.2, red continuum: 95.9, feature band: 95.9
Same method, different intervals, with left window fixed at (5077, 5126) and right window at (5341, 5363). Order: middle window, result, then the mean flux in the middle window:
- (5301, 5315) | -0.3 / 96.4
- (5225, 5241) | 0.7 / 91.1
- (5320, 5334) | 0.4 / 91.3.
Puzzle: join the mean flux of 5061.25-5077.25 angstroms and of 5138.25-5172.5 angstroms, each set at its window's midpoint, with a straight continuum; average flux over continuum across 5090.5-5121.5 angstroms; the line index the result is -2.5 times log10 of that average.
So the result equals -0.02 mag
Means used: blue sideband 94.7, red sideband 96.7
